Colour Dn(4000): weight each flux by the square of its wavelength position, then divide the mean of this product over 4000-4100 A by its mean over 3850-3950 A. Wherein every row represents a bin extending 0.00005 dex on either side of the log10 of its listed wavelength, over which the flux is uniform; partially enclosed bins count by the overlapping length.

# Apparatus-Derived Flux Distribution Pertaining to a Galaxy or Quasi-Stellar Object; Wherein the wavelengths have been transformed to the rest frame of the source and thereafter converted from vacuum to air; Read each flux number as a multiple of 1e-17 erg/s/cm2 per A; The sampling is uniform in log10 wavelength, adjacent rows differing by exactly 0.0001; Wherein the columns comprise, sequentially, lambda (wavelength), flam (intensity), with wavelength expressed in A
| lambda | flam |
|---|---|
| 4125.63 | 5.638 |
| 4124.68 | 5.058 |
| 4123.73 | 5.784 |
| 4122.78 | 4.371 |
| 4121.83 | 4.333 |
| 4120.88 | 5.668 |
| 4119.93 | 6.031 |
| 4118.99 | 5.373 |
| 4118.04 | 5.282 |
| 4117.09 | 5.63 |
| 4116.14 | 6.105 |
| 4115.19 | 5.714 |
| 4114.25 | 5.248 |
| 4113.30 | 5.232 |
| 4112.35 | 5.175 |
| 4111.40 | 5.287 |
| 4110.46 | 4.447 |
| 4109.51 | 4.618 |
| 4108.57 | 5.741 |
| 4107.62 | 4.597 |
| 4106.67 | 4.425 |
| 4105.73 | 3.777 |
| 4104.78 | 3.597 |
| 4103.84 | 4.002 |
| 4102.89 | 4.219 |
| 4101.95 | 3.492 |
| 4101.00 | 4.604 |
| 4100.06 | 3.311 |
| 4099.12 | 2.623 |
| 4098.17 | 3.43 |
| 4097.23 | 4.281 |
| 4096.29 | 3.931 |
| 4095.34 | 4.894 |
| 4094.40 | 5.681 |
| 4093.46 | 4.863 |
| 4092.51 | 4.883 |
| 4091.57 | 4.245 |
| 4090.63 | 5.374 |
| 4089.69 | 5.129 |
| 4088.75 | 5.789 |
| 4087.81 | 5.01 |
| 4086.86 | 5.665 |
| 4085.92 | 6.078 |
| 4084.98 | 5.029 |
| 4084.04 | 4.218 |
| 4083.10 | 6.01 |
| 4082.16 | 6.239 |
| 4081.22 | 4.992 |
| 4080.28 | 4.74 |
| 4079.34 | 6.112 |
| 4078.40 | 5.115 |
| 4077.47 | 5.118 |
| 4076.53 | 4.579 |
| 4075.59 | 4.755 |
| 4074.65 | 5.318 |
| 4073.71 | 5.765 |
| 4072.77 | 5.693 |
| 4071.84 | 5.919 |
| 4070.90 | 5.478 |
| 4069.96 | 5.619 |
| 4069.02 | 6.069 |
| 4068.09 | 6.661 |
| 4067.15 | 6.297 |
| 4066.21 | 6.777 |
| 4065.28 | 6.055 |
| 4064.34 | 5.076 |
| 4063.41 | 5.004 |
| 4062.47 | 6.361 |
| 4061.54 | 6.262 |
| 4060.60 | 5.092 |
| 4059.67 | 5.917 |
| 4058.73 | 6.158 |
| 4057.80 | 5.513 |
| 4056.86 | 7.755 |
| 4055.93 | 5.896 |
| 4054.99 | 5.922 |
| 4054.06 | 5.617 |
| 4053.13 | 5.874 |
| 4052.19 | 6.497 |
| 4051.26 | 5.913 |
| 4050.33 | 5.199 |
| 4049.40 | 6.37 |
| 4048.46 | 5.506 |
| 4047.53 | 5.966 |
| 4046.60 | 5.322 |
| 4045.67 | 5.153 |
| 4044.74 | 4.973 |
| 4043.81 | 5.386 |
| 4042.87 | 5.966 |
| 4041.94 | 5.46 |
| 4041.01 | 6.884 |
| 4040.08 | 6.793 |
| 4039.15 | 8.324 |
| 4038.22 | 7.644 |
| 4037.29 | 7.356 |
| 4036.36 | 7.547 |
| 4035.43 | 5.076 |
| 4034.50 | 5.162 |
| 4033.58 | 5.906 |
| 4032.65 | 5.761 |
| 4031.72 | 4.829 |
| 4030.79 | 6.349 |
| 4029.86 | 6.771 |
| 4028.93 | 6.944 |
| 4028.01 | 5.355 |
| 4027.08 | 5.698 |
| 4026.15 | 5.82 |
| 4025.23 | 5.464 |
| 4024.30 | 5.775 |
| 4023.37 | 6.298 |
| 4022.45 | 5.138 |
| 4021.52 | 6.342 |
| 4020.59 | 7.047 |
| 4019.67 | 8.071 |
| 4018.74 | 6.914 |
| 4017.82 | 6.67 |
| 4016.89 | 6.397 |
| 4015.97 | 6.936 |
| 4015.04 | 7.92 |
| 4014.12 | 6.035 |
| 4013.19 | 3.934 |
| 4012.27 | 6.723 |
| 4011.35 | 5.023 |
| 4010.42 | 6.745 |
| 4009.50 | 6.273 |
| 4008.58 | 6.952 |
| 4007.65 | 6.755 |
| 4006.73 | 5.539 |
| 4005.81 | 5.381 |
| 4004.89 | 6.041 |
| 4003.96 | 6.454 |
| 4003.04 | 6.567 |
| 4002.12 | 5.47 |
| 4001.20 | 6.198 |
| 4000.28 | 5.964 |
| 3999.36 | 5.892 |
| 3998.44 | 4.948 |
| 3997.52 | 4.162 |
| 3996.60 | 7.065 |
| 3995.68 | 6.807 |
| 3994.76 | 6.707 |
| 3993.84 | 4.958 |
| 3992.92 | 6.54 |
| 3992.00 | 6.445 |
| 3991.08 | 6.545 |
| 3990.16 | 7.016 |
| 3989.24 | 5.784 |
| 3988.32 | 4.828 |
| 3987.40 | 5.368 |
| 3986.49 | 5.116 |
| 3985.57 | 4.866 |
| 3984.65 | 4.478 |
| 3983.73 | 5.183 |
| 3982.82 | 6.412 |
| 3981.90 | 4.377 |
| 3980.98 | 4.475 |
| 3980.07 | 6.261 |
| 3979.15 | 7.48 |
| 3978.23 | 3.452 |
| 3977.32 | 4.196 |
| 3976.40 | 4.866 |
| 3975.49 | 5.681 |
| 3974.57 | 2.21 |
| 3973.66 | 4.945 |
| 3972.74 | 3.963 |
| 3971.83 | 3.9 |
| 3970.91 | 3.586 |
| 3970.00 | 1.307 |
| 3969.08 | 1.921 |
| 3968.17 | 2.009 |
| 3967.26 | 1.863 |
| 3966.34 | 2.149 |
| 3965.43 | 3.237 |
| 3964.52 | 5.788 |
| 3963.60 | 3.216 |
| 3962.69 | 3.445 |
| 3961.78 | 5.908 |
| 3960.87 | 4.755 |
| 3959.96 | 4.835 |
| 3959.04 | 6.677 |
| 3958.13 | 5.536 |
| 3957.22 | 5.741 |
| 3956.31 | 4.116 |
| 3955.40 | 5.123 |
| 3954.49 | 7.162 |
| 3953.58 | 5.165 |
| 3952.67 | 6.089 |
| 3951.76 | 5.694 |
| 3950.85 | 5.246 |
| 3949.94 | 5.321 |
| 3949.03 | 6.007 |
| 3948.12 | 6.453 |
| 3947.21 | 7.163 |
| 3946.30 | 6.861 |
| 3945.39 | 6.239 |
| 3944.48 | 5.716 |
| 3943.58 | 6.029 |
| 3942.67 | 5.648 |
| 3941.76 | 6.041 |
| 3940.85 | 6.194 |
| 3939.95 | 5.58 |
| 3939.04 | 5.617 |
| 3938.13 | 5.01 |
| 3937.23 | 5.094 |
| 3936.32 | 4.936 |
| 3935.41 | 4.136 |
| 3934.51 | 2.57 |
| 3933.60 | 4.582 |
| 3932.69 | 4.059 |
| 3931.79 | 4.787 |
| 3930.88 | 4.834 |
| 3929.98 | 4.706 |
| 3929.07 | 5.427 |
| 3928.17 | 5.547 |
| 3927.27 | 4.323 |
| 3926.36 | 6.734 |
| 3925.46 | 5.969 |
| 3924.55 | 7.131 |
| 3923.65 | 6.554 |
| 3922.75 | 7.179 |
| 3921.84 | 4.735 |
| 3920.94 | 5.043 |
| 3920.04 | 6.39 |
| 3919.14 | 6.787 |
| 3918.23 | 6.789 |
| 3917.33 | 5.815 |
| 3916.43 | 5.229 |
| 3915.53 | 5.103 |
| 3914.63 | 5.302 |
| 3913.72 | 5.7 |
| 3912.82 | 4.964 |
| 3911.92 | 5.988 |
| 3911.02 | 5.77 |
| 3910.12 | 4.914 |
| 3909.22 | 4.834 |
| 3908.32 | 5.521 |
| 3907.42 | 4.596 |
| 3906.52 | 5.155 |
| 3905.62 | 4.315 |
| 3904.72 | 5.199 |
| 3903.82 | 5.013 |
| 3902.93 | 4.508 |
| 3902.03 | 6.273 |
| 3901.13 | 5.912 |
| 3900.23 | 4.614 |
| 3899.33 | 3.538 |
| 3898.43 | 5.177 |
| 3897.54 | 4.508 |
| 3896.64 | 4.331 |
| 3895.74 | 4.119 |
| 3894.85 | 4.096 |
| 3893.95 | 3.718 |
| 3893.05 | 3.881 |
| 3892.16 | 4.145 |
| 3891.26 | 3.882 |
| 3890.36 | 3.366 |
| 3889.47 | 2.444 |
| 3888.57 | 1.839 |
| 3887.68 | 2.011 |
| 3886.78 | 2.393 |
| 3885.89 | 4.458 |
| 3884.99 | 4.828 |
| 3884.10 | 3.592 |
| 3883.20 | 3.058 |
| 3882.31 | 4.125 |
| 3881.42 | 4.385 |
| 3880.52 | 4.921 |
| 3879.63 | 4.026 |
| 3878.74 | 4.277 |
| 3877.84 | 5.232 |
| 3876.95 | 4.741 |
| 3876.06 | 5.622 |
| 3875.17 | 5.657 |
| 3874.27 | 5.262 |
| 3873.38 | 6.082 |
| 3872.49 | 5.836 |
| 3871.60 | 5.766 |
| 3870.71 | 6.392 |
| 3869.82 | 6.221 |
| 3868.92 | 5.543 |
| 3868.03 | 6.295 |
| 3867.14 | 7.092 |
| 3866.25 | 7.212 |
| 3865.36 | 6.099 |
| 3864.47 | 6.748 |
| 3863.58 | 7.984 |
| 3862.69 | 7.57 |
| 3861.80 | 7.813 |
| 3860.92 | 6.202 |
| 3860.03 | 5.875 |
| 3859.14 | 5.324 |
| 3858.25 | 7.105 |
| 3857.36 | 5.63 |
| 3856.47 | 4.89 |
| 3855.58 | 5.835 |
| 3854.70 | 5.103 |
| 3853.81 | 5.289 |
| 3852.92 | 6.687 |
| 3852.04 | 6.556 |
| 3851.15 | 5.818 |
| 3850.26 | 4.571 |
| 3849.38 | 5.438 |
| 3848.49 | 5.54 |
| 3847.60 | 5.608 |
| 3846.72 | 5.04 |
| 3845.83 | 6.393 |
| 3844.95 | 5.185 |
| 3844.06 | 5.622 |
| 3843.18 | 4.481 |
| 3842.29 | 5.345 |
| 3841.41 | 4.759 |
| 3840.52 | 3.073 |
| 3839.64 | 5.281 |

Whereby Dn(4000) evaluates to 1.2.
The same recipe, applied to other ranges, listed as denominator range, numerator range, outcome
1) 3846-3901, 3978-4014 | 1.21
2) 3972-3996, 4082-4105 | 0.92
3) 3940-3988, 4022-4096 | 1.23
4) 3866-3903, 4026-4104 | 1.31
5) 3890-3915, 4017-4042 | 1.42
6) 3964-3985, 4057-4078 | 1.47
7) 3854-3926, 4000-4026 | 1.27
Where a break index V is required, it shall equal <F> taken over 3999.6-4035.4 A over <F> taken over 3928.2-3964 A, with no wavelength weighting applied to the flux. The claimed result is 1.2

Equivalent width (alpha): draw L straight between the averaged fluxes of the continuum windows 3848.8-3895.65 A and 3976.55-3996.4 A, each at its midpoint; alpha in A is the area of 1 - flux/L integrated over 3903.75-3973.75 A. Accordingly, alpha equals 3.8 A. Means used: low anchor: 5.16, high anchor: 5.59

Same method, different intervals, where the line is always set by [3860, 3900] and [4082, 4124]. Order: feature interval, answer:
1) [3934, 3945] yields -0.7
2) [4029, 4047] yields -4.7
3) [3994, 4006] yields -2.6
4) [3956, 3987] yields 3.4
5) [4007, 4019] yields -3.7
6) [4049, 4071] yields -5.0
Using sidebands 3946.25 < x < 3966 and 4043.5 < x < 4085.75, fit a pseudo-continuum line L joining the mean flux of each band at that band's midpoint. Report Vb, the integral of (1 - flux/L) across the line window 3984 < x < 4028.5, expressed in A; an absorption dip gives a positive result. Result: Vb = -4.1 A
